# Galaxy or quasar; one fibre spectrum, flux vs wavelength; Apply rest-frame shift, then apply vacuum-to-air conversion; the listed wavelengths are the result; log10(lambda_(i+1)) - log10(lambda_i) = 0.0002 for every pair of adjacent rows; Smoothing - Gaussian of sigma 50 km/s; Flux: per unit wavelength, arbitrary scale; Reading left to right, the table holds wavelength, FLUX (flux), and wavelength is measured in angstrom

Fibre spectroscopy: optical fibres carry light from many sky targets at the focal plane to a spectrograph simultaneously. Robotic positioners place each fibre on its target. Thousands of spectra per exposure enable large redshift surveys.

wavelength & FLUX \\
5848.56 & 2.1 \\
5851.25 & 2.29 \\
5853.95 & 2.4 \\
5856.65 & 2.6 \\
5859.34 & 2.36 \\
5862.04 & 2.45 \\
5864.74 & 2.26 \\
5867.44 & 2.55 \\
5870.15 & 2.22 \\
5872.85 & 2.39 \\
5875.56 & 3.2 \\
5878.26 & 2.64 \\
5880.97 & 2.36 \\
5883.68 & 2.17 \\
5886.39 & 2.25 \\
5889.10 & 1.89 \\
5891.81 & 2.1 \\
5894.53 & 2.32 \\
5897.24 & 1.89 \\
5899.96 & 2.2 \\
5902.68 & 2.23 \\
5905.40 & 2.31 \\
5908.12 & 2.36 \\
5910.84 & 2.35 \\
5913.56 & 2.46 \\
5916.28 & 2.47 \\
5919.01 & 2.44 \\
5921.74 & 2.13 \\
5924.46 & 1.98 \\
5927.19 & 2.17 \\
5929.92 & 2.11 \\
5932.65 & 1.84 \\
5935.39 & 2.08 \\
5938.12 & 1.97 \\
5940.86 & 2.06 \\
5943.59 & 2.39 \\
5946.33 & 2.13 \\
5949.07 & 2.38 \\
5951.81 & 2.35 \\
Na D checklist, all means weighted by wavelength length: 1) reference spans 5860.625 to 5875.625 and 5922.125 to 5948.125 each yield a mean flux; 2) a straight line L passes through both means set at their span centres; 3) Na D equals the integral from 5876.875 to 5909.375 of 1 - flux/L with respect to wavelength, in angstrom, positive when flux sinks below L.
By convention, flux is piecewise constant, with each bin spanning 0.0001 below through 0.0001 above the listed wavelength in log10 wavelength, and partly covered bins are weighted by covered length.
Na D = 1.2 angstrom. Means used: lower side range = 2.45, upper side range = 2.09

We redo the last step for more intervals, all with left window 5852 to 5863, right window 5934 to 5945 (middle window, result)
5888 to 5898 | 1.05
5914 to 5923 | -0.63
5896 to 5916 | -0.16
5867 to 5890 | -0.48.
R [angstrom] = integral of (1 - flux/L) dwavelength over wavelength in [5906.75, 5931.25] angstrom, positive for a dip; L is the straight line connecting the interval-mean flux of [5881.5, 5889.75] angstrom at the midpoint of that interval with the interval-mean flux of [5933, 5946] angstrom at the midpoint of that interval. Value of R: -1.8 angstrom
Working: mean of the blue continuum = 2.15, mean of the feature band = 2.28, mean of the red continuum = 2.1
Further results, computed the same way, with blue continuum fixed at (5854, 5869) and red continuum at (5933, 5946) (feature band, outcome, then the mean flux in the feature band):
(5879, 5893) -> 0.9 angstrom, 2.18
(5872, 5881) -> -1.3 angstrom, 2.7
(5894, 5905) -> 0.5 angstrom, 2.16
